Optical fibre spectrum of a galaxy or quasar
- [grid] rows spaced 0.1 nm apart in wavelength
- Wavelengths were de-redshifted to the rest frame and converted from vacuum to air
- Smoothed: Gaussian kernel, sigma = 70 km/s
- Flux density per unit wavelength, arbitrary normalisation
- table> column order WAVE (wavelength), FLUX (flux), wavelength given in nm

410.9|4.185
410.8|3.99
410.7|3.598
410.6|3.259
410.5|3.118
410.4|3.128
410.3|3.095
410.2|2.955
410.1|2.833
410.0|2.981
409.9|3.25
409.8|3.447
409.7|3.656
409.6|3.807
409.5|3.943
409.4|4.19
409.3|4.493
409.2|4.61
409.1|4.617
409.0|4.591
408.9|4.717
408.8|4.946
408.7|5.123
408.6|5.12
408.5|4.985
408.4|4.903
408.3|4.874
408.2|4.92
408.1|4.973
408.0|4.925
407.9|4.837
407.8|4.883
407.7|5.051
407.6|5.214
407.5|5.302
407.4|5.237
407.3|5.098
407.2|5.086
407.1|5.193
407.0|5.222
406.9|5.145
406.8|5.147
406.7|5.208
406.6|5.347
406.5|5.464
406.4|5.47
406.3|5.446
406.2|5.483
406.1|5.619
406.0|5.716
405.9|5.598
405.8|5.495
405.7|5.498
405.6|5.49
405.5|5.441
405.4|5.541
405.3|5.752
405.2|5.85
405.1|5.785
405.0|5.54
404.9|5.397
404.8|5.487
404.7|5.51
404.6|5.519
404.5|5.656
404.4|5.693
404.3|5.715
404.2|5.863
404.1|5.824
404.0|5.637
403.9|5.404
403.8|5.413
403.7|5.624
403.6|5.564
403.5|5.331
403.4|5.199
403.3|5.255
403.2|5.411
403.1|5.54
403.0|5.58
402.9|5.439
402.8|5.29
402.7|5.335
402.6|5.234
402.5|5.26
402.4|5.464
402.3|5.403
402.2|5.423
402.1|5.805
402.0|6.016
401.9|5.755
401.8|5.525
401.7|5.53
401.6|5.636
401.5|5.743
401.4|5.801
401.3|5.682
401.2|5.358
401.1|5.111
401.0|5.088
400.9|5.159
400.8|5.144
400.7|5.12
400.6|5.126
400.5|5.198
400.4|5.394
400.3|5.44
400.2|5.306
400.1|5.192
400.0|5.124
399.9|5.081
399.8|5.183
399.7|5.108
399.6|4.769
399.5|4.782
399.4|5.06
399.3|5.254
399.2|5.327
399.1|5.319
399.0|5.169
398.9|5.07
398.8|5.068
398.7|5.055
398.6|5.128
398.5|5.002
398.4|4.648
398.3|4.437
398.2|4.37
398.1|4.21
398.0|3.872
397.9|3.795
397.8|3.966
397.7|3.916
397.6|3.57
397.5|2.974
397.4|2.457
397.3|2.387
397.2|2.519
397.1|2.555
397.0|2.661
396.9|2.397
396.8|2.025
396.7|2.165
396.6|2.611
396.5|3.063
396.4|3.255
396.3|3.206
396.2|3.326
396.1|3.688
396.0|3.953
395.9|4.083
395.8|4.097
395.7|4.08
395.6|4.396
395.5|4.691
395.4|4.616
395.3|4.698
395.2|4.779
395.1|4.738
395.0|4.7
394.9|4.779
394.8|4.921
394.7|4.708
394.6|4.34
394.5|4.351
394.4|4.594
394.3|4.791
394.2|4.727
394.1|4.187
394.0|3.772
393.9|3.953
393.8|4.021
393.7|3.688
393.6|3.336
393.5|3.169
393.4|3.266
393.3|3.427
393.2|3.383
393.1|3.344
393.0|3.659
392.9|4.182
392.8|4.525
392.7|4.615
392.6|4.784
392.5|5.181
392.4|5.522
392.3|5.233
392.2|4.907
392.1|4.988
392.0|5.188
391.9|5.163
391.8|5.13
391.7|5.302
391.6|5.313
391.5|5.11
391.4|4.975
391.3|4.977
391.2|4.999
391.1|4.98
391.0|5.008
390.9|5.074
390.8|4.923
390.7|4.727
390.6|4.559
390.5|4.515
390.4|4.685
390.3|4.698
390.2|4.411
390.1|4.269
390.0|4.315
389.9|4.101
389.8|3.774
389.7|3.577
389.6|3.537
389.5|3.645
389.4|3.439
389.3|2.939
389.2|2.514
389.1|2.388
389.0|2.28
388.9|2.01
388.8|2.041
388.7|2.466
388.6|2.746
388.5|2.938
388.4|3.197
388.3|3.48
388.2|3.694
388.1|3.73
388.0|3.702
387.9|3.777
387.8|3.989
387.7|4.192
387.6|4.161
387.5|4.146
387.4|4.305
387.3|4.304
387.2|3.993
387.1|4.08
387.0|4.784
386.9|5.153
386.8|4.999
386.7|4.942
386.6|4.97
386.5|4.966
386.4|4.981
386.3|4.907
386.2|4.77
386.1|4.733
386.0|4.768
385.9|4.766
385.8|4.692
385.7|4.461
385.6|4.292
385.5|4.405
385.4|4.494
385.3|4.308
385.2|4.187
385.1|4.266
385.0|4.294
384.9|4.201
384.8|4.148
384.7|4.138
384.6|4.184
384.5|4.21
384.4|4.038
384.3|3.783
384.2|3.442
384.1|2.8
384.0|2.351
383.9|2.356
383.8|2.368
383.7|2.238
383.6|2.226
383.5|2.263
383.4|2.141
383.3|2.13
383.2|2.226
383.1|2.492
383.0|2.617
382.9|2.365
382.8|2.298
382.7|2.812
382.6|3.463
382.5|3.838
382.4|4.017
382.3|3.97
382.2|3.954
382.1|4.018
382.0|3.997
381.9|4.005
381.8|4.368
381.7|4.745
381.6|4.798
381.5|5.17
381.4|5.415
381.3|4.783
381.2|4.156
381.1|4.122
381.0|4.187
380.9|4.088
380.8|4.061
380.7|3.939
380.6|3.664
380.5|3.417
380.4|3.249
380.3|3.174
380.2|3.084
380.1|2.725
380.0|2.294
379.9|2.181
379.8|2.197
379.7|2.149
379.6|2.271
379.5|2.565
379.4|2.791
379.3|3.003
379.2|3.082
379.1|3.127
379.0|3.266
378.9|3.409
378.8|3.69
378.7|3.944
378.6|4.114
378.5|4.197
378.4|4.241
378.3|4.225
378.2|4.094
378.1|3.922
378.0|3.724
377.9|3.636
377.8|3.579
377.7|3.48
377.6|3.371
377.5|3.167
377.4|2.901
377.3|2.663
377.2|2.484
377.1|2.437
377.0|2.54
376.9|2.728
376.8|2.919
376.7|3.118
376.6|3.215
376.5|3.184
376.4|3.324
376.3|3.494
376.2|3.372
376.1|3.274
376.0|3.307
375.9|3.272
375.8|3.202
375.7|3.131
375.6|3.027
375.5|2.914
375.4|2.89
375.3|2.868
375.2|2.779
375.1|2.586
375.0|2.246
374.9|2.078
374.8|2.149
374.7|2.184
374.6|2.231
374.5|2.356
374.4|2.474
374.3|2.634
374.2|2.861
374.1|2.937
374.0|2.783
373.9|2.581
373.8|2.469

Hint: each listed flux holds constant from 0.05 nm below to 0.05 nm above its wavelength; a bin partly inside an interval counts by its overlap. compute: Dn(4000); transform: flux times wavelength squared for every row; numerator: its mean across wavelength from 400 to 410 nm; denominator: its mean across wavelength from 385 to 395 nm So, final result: 1.33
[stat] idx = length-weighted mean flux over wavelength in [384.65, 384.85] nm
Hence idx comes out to 4.14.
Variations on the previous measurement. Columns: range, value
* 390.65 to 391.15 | 4.94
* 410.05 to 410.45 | 3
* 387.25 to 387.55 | 4.25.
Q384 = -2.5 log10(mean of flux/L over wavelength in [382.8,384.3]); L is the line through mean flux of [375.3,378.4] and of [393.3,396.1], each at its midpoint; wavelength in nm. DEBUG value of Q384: 0.41 mag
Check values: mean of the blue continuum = 3.23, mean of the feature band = 2.47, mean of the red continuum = 4.25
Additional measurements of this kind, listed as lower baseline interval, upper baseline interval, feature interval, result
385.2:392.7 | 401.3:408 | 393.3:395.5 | 0.10 mag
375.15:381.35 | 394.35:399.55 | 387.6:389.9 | 0.15 mag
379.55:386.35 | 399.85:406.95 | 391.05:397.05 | 0.10 mag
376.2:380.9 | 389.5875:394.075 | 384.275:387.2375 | -0.16 mag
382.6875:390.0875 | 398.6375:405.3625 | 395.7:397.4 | 0.50 mag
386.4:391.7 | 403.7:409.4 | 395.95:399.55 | 0.22 mag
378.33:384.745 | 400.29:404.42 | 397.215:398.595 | 0.30 mag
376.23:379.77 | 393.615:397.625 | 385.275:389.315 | -0.13 mag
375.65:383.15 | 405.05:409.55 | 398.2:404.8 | -0.12 mag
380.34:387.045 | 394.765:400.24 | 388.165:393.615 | -0.01 mag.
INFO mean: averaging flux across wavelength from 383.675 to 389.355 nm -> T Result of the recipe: 3.86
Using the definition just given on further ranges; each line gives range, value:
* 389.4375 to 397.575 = 4.14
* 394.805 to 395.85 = 4.57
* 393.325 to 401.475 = 4.31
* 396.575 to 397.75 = 2.69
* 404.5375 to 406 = 5.57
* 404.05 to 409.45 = 5.26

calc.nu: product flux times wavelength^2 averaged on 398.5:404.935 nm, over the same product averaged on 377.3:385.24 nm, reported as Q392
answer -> 1.7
